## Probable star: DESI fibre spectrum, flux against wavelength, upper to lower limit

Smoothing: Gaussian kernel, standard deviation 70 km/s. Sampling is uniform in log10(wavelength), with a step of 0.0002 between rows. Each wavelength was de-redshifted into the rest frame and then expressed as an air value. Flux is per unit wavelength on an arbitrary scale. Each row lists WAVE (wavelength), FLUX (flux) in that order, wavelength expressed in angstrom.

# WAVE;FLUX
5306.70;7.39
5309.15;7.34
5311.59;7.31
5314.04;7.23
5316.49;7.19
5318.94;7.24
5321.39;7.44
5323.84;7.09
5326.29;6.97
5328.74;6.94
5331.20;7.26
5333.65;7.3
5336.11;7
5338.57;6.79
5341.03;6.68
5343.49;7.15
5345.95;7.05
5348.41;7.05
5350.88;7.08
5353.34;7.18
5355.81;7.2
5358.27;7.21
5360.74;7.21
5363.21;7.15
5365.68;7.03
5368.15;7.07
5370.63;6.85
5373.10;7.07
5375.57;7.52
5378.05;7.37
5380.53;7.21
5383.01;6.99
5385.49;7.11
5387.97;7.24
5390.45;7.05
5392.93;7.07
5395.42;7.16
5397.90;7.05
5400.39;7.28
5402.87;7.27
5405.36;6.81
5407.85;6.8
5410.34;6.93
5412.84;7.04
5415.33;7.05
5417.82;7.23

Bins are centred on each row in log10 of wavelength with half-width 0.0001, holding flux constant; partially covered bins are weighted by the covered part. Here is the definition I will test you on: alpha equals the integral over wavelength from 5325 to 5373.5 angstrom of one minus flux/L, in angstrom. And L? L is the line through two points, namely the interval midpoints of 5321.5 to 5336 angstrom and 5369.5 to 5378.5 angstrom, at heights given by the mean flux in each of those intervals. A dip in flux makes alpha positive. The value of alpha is 0.7 angstrom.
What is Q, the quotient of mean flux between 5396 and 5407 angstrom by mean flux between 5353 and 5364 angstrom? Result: 1.0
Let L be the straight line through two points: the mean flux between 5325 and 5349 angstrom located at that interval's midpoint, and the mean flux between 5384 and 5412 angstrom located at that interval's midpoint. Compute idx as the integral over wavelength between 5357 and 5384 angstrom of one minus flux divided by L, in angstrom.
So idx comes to -0.4 angstrom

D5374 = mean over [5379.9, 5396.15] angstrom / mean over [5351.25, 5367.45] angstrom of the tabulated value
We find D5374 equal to 0.99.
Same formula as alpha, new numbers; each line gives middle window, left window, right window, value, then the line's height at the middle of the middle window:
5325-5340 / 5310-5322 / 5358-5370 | 0.4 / 7.22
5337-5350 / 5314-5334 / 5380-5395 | 0.4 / 7.16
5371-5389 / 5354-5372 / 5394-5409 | -0.3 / 7.09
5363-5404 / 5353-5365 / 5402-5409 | -0.5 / 7.06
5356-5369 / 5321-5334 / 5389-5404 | 0.0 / 7.15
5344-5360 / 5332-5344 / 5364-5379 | -0.2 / 7.05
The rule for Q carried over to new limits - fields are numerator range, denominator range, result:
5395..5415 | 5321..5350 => 1.00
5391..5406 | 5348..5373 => 1.00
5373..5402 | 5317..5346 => 1.01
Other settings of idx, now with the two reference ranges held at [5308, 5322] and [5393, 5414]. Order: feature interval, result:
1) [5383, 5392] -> 0.0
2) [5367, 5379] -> -0.1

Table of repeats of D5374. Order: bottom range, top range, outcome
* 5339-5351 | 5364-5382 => 1.03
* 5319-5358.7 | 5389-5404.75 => 1.01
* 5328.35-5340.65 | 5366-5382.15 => 1.02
